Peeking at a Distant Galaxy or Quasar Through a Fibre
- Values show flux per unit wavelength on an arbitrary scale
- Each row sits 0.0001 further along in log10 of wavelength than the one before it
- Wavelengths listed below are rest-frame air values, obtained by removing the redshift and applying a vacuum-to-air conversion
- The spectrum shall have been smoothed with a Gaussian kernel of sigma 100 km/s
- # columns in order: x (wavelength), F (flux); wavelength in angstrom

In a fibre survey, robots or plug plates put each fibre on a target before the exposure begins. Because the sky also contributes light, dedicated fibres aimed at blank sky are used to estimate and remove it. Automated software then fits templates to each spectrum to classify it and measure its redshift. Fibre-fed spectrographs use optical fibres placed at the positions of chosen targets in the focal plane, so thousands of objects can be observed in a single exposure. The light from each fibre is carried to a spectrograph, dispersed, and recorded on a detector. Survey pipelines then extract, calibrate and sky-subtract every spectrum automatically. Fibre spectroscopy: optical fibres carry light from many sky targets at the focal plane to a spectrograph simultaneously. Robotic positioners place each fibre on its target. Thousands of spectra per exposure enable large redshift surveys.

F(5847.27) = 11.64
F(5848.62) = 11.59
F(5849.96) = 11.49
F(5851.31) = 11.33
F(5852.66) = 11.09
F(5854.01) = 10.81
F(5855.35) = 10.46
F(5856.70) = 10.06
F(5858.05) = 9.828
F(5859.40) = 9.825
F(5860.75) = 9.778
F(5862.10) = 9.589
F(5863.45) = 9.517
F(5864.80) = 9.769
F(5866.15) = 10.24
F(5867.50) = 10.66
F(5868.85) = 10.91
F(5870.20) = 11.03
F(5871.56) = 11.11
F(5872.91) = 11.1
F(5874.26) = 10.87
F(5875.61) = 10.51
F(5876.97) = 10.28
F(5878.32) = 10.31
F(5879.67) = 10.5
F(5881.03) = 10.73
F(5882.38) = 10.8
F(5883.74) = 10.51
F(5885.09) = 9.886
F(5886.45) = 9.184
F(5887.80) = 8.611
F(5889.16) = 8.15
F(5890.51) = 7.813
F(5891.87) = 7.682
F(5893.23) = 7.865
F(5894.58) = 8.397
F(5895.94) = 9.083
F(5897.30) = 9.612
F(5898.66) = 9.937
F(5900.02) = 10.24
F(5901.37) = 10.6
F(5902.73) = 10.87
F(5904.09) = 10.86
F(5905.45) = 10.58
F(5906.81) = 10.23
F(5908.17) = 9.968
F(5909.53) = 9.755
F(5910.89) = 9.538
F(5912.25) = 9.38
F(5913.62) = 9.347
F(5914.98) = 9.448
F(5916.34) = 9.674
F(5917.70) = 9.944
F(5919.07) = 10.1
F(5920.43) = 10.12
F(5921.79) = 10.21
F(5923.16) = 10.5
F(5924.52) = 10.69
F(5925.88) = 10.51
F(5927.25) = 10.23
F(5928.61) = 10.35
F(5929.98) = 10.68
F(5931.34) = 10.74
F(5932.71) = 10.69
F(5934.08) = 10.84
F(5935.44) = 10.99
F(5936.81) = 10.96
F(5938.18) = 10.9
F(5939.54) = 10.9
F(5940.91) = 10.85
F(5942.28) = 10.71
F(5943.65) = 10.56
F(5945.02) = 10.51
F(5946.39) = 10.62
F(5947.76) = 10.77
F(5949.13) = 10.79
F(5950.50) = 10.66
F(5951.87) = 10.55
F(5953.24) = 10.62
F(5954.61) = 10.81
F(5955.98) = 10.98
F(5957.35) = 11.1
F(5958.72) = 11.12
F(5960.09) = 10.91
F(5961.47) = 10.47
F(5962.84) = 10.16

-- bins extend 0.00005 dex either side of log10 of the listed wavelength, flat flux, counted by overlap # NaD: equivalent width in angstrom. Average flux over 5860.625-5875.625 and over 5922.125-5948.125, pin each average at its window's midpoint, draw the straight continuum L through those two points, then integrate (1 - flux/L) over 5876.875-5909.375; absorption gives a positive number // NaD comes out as 2.6 angstrom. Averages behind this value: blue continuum 10.4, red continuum 10.7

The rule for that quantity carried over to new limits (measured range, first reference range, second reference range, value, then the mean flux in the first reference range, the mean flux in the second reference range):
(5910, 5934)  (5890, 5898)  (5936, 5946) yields -0.8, 8.42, 10.8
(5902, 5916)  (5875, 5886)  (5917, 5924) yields 0.4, 10.4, 10.2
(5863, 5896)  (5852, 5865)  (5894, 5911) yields 0.7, 10.1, 10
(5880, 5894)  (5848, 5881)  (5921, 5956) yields 1.9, 10.5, 10.7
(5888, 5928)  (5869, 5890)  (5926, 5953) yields 2.9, 10.2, 10.7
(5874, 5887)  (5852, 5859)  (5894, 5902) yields -0.5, 10.4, 9.65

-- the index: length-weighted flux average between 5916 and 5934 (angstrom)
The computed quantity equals 10.4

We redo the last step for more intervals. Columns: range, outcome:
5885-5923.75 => 9.56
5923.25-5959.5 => 10.7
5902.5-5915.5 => 9.97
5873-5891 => 9.92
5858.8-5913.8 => 9.9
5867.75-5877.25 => 10.8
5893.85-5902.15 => 9.65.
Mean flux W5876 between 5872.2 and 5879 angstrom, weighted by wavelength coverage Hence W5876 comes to 10.6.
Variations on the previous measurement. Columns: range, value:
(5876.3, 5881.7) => 10.5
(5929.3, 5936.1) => 10.8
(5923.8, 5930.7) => 10.5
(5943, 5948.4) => 10.6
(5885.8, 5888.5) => 8.89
